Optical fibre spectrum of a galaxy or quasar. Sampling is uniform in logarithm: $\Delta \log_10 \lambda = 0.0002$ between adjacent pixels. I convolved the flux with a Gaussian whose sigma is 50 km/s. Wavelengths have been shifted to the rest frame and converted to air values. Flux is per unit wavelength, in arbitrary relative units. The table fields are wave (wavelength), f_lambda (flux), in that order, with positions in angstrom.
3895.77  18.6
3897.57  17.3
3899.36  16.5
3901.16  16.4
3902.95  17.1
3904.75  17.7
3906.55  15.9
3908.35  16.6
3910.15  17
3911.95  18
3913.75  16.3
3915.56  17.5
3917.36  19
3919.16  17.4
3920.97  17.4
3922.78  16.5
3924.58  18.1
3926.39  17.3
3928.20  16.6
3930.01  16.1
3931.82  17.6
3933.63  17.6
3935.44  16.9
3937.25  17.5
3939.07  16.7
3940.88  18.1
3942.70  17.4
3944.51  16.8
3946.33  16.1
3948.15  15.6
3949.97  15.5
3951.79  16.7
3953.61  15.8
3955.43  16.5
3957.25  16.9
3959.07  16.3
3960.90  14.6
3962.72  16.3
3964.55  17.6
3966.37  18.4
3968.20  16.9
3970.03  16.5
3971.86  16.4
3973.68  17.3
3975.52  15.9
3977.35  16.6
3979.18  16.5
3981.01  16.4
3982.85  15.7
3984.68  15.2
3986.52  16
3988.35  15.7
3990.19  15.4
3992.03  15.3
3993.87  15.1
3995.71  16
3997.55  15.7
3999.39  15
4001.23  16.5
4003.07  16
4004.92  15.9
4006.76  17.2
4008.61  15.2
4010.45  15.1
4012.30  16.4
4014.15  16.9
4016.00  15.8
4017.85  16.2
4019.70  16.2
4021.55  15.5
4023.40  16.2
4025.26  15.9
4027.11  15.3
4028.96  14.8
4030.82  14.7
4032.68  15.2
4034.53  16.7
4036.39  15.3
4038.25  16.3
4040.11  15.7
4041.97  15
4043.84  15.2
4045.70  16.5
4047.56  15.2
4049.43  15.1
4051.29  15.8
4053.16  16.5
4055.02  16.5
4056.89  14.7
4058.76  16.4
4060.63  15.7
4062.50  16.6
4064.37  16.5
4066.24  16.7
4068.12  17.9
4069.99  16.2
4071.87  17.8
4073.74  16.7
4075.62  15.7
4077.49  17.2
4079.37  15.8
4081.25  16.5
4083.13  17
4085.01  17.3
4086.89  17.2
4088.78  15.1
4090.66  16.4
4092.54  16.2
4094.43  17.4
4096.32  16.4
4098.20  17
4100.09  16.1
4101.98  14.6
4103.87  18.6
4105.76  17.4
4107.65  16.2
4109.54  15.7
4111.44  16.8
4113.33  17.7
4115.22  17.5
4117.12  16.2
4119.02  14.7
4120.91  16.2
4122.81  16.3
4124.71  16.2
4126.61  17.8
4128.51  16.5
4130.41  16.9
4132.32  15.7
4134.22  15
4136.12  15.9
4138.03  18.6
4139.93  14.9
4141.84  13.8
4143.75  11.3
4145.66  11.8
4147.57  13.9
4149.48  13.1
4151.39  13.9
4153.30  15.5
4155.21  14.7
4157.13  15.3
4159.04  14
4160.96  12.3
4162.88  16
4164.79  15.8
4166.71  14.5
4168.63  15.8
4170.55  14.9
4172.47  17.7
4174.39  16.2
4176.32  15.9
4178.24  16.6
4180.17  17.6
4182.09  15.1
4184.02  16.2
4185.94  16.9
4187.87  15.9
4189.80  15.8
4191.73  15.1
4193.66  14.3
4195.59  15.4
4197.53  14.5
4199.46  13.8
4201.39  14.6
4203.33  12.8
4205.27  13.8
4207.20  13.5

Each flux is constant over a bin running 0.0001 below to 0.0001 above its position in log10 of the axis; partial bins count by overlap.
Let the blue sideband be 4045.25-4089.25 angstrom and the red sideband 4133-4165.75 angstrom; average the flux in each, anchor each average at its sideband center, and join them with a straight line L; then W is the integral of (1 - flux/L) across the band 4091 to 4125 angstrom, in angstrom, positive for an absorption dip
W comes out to -2.4 angstrom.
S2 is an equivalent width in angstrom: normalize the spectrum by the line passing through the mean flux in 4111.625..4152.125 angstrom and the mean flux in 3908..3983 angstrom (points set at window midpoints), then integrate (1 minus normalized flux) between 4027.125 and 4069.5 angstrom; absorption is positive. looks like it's 0.6 angstrom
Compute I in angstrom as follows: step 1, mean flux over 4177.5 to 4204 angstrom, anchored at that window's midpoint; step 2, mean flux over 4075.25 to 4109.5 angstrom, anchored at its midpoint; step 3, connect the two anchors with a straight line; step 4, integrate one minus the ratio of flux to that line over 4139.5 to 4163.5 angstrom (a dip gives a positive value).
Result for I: 3.0 angstrom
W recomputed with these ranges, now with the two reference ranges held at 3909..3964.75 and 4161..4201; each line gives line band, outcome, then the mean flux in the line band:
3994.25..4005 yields 0.5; 15.8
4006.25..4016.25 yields 0.3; 16.1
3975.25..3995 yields 1.0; 15.8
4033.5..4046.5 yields 0.4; 15.8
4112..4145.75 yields 0.1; 15.8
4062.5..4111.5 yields -1.6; 16.6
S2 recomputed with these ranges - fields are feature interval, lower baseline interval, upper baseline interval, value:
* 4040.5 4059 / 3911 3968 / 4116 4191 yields 0.6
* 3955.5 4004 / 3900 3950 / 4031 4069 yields 1.2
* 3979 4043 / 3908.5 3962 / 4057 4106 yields 3.7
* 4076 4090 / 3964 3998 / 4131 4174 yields -1.1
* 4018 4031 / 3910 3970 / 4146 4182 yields 0.5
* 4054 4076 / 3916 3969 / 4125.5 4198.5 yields -0.6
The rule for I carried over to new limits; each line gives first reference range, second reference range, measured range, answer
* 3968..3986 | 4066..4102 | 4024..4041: 0.93 angstrom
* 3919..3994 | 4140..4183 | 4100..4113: -1.10 angstrom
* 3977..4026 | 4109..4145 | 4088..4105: -0.54 angstrom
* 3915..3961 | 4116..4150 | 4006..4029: 0.45 angstrom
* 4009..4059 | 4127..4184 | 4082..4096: -1.05 angstrom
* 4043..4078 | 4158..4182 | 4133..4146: 0.95 angstrom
